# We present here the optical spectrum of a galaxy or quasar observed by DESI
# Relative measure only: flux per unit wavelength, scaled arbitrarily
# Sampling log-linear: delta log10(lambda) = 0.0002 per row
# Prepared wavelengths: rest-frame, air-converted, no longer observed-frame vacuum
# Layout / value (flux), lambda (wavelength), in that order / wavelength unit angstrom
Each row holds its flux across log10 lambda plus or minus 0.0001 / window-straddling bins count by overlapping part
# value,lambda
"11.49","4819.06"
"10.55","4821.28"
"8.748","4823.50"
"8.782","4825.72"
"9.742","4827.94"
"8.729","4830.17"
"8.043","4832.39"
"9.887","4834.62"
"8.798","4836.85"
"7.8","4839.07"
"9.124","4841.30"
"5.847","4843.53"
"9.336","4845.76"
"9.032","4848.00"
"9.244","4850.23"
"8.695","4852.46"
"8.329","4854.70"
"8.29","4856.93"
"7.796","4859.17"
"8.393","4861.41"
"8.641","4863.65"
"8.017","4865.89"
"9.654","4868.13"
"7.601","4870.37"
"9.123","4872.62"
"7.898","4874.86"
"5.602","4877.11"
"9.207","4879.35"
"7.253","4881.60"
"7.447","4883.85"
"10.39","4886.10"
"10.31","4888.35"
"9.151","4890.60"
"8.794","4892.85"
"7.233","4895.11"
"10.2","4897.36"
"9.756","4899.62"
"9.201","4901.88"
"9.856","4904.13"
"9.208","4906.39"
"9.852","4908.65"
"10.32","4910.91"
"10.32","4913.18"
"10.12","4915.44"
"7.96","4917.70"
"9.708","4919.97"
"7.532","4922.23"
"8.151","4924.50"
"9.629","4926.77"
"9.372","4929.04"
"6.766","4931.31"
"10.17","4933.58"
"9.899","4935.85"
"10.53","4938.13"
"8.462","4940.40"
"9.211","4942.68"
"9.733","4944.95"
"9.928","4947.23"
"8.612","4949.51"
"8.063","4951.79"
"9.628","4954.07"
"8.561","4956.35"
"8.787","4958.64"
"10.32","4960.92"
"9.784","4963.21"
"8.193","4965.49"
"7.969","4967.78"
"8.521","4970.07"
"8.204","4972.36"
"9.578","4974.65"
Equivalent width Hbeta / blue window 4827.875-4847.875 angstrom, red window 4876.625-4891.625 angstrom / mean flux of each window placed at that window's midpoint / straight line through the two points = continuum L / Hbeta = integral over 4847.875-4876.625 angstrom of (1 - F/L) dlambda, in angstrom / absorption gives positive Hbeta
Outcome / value 0.5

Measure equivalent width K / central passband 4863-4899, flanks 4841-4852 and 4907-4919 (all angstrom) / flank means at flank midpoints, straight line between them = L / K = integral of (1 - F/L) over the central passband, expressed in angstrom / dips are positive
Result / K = 2.2 angstrom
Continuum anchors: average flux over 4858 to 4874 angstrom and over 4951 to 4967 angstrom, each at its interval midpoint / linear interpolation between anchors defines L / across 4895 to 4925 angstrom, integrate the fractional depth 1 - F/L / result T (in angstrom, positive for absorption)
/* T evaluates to -2.1 angstrom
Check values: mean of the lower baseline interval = 8.45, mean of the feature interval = 9.34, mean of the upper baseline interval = 9.04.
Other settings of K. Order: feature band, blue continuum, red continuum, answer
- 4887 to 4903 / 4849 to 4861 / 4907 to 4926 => -0.5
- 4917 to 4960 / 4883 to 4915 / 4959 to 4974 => 0.5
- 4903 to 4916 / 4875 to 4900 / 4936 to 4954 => -1.6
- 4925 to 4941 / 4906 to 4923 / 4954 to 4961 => 0.1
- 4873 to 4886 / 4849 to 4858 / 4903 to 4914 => 2.0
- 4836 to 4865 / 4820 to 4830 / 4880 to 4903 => 2.7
